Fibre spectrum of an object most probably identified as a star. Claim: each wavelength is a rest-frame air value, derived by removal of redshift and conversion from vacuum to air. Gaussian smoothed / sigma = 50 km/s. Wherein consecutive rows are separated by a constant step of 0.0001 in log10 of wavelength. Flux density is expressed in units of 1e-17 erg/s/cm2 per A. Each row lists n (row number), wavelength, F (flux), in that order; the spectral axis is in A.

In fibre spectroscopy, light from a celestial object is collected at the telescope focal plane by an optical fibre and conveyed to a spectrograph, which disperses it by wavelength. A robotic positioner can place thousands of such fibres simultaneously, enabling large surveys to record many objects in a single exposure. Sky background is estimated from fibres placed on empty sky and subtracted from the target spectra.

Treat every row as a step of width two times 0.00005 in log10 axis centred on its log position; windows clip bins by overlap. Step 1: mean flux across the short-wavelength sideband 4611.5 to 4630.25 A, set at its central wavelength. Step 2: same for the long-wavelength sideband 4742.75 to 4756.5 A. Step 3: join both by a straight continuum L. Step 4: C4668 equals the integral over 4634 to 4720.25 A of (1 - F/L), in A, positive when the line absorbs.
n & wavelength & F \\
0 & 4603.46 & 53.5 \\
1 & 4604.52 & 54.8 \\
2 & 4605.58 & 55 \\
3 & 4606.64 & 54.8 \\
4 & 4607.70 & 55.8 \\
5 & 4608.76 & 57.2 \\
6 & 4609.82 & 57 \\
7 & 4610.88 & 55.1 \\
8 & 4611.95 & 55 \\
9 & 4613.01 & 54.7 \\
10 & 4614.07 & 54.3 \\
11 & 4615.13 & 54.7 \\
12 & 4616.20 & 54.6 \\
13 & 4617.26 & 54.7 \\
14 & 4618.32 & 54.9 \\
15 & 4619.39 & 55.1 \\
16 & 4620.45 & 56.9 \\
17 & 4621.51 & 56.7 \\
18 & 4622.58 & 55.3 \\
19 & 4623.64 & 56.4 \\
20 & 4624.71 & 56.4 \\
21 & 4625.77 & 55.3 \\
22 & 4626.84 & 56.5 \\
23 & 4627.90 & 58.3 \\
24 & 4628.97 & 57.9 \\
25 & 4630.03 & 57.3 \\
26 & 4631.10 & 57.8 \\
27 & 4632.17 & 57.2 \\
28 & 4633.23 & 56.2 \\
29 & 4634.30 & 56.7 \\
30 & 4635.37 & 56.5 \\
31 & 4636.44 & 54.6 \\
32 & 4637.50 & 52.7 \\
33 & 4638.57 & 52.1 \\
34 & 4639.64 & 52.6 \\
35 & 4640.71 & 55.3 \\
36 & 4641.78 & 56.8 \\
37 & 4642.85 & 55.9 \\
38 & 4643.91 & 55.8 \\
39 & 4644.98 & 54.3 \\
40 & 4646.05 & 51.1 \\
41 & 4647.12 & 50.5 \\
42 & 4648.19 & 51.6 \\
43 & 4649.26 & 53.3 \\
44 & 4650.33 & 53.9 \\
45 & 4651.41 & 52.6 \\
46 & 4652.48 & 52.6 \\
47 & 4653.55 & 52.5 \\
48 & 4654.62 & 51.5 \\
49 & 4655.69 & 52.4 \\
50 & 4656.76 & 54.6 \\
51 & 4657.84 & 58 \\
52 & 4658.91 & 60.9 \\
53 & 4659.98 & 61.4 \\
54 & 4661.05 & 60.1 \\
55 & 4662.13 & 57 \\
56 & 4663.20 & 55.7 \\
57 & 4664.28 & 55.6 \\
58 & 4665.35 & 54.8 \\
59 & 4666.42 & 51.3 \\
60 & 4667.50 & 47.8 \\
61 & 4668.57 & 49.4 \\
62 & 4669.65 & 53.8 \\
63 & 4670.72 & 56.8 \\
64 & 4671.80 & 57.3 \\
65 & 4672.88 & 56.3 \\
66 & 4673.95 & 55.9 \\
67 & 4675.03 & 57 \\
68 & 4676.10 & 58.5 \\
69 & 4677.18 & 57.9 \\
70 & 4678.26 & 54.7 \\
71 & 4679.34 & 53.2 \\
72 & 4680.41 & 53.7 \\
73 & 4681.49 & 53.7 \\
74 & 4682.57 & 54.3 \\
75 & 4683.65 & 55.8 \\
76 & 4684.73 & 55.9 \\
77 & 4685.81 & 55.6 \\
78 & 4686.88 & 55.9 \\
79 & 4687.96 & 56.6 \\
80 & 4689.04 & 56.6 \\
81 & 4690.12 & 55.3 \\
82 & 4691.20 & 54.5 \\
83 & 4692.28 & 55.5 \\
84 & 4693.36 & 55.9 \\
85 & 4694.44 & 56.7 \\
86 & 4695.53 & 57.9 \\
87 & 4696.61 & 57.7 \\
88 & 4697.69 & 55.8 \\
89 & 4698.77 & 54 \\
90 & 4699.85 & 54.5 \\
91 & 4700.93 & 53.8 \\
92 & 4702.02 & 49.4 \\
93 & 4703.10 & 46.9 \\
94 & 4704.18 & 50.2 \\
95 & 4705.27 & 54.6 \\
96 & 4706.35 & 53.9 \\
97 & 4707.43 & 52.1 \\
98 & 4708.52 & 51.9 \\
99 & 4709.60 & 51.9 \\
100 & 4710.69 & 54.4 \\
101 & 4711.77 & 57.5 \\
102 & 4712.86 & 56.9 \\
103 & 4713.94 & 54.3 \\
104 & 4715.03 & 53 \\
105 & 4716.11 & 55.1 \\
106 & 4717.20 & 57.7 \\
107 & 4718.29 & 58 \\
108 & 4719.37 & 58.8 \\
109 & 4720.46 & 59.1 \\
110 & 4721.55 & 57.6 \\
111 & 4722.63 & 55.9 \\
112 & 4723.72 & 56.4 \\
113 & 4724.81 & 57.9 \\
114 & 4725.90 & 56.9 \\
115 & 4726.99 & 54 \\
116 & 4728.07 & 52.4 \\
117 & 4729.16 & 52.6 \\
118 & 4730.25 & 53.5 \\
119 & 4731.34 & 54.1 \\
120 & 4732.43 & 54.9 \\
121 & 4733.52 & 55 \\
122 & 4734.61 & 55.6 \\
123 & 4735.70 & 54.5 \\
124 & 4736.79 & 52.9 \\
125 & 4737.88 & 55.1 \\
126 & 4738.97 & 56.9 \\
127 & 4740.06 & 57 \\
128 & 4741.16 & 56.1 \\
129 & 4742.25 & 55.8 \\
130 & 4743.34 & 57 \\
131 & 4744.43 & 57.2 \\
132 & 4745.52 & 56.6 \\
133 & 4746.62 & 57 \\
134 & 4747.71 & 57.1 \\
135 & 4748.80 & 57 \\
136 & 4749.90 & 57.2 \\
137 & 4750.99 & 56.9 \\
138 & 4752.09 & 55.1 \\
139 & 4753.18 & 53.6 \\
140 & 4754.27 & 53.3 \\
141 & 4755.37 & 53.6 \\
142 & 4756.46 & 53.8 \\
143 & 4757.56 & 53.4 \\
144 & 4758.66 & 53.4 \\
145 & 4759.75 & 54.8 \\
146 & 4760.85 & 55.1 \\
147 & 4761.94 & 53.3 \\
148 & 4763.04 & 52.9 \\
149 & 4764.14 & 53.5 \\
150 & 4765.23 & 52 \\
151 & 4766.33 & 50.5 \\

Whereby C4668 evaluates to 1.7 A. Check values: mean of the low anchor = 55.8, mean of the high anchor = 55.9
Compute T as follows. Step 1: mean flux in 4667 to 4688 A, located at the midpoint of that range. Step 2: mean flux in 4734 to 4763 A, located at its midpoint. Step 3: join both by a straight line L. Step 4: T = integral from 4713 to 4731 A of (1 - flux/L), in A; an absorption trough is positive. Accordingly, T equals -0.2 A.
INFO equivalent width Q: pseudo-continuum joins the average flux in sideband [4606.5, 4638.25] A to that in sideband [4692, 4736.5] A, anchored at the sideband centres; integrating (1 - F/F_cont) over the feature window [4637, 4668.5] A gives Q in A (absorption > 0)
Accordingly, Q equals 0.7 A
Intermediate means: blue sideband 55.9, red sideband 54.8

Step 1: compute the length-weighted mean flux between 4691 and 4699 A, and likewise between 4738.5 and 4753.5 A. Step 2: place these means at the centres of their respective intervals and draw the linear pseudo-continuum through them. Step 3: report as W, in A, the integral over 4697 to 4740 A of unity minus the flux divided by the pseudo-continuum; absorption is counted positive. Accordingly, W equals 1.3 A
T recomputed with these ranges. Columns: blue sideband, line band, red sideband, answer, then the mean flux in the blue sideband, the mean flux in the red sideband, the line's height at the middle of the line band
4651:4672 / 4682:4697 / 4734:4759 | -0.3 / 54.8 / 55.5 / 55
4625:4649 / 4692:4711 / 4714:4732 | 0.7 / 55.1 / 55.8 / 55.6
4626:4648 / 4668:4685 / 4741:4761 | 0.0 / 55.2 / 55.5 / 55.3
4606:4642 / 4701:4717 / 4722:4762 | 0.6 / 55.7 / 55.3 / 55.4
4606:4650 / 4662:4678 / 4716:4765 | 0.1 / 55.3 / 55.4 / 55.3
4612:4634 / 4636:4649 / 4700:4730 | 0.5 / 56.1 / 54.6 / 55.7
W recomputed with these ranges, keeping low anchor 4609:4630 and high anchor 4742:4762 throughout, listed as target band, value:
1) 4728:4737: 0.2 A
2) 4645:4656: 0.7 A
